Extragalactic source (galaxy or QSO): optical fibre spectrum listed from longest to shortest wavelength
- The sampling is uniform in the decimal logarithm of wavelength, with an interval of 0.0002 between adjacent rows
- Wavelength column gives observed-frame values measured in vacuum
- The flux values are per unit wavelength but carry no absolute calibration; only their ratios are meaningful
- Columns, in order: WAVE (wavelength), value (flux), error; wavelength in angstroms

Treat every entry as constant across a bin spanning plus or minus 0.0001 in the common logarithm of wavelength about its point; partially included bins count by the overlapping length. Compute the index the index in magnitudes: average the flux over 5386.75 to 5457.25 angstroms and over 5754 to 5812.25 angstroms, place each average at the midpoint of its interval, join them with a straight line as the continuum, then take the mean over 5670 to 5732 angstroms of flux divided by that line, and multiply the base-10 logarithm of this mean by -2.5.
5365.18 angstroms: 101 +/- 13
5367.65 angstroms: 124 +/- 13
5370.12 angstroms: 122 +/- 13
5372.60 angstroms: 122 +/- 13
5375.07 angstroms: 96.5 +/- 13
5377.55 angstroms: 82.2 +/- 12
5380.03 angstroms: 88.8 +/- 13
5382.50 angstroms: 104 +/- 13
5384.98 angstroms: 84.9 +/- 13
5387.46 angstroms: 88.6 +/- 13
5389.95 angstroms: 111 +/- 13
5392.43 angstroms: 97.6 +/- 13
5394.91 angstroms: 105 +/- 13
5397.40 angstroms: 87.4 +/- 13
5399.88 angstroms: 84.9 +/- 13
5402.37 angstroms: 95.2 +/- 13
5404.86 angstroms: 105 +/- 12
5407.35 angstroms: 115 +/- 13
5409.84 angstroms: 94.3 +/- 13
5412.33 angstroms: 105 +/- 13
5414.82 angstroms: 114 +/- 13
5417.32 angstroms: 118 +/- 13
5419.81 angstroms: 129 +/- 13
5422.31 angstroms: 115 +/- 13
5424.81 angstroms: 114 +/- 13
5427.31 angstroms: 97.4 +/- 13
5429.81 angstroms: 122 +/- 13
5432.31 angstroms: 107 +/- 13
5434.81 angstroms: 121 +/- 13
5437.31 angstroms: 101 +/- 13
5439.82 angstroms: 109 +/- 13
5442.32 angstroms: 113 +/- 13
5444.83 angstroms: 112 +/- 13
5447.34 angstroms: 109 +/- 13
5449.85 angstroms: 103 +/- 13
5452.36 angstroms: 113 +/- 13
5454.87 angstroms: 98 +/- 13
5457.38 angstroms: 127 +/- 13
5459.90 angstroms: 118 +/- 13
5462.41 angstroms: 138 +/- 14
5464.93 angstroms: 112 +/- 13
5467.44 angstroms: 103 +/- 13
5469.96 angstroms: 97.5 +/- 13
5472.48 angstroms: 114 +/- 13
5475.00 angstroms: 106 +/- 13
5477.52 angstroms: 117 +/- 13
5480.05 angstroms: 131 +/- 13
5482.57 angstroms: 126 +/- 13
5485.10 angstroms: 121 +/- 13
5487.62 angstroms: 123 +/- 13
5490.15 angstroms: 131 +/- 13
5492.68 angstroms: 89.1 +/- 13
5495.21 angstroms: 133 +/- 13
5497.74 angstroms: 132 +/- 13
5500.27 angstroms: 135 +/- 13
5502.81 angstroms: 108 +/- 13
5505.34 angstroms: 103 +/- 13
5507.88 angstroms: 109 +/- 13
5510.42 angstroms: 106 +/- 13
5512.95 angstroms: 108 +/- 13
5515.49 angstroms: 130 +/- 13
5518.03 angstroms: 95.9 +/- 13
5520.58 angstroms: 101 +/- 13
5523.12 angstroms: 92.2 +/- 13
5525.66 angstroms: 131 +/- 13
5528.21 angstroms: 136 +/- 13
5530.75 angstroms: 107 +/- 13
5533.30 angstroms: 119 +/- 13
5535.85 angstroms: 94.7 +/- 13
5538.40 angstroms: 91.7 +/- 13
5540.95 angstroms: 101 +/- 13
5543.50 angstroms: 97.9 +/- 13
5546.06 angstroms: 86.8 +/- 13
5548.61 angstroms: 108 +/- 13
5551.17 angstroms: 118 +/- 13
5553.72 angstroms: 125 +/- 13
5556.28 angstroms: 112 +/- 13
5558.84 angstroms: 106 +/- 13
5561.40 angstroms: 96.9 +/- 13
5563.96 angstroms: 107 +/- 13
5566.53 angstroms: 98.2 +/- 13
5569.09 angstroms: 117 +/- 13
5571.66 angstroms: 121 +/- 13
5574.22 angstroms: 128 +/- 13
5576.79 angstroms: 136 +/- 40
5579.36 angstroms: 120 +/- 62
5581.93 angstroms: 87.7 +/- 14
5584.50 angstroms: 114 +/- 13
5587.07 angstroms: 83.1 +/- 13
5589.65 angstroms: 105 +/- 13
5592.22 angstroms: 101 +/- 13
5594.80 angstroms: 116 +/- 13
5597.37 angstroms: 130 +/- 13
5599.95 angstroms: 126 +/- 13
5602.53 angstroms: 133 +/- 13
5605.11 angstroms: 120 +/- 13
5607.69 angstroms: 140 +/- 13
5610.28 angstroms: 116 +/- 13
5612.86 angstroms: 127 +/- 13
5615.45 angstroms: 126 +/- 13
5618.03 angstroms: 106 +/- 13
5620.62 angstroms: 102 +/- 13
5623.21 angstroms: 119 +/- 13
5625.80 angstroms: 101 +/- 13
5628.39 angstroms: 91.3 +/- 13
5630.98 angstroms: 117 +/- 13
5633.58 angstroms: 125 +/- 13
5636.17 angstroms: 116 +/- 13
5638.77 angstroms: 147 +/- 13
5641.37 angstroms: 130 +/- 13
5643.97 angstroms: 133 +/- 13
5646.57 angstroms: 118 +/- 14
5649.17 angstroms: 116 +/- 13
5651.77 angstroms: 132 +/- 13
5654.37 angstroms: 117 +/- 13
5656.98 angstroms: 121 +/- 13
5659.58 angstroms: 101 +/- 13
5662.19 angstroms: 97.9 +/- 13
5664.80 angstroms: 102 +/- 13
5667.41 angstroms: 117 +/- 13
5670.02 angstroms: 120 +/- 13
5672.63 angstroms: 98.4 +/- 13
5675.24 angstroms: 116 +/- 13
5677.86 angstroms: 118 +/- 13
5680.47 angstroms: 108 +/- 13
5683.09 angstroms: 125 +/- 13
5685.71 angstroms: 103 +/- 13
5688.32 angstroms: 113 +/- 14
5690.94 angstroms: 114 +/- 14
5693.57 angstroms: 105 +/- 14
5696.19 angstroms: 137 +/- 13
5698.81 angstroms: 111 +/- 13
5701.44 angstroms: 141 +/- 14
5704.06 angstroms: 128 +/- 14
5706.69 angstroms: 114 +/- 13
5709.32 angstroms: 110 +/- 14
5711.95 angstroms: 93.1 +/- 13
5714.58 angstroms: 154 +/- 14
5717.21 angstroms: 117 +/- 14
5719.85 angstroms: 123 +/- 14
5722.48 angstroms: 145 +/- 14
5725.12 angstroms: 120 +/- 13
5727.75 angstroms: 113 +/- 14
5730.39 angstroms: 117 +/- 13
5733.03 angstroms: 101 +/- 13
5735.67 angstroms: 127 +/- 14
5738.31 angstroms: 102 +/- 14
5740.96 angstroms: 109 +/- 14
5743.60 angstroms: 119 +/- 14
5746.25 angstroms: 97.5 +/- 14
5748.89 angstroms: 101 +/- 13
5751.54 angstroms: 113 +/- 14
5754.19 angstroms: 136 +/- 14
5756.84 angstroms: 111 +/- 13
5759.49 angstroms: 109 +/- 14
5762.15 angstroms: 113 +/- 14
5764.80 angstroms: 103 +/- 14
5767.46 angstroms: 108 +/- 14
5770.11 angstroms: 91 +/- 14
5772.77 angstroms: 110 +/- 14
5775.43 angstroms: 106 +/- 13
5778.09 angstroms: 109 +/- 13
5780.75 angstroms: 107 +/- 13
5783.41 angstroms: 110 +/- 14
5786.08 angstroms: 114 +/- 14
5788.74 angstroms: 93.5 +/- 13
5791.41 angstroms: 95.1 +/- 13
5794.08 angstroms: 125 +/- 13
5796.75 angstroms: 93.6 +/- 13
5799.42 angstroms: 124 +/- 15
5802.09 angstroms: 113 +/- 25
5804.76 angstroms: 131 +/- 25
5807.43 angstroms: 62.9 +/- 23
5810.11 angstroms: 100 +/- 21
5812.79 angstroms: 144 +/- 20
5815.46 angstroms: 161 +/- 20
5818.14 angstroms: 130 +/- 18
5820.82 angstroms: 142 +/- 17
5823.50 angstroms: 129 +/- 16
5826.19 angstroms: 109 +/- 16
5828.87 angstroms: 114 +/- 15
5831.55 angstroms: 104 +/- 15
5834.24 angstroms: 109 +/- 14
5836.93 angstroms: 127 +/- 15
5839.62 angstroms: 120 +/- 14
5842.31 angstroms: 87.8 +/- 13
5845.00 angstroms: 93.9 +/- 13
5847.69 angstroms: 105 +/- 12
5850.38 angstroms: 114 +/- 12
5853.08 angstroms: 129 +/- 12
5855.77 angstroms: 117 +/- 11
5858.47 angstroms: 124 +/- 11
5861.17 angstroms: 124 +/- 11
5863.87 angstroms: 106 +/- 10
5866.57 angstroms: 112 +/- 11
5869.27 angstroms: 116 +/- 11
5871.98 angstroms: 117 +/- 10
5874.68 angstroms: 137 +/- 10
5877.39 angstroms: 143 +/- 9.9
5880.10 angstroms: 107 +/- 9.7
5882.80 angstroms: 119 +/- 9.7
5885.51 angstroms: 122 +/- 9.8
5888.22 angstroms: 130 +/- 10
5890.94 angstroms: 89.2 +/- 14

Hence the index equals -0.11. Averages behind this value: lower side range 107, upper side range 107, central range 118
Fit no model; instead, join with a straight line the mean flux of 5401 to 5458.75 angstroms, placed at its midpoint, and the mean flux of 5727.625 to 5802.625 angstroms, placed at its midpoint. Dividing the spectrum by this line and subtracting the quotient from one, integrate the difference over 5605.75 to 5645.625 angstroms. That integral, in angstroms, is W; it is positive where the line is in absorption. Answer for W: -3.7 angstroms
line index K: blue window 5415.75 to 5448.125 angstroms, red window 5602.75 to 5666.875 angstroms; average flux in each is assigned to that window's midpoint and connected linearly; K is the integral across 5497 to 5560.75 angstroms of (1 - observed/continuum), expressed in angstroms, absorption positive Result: 3.0 angstroms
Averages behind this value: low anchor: 113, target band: 110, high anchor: 118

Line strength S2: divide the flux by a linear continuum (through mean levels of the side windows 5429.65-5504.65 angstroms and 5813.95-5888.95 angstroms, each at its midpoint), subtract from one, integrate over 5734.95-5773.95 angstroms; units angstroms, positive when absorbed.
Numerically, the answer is 2.9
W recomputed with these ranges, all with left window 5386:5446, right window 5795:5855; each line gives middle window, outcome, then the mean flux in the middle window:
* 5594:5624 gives -2.97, 122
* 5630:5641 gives -1.51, 127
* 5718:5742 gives -0.83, 118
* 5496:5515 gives -1.21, 116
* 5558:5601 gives -0.41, 111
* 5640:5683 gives -1.37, 116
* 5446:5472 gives -1.04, 112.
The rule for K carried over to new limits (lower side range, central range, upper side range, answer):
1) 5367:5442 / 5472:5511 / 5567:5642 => -2.71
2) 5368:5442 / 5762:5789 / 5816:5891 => 2.26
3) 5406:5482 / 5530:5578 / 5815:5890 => 2.22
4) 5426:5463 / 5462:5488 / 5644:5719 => -0.83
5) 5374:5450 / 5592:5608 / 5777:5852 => -2.33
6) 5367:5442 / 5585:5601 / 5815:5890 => 0.13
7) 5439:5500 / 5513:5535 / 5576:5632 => 0.38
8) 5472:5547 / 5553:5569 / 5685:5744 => 0.90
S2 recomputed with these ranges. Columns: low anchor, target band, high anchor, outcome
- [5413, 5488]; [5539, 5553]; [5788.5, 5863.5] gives 1.4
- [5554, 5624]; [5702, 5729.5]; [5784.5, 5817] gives -2.0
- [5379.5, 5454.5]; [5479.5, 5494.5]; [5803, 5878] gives -1.7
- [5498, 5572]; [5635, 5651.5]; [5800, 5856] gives -2.2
